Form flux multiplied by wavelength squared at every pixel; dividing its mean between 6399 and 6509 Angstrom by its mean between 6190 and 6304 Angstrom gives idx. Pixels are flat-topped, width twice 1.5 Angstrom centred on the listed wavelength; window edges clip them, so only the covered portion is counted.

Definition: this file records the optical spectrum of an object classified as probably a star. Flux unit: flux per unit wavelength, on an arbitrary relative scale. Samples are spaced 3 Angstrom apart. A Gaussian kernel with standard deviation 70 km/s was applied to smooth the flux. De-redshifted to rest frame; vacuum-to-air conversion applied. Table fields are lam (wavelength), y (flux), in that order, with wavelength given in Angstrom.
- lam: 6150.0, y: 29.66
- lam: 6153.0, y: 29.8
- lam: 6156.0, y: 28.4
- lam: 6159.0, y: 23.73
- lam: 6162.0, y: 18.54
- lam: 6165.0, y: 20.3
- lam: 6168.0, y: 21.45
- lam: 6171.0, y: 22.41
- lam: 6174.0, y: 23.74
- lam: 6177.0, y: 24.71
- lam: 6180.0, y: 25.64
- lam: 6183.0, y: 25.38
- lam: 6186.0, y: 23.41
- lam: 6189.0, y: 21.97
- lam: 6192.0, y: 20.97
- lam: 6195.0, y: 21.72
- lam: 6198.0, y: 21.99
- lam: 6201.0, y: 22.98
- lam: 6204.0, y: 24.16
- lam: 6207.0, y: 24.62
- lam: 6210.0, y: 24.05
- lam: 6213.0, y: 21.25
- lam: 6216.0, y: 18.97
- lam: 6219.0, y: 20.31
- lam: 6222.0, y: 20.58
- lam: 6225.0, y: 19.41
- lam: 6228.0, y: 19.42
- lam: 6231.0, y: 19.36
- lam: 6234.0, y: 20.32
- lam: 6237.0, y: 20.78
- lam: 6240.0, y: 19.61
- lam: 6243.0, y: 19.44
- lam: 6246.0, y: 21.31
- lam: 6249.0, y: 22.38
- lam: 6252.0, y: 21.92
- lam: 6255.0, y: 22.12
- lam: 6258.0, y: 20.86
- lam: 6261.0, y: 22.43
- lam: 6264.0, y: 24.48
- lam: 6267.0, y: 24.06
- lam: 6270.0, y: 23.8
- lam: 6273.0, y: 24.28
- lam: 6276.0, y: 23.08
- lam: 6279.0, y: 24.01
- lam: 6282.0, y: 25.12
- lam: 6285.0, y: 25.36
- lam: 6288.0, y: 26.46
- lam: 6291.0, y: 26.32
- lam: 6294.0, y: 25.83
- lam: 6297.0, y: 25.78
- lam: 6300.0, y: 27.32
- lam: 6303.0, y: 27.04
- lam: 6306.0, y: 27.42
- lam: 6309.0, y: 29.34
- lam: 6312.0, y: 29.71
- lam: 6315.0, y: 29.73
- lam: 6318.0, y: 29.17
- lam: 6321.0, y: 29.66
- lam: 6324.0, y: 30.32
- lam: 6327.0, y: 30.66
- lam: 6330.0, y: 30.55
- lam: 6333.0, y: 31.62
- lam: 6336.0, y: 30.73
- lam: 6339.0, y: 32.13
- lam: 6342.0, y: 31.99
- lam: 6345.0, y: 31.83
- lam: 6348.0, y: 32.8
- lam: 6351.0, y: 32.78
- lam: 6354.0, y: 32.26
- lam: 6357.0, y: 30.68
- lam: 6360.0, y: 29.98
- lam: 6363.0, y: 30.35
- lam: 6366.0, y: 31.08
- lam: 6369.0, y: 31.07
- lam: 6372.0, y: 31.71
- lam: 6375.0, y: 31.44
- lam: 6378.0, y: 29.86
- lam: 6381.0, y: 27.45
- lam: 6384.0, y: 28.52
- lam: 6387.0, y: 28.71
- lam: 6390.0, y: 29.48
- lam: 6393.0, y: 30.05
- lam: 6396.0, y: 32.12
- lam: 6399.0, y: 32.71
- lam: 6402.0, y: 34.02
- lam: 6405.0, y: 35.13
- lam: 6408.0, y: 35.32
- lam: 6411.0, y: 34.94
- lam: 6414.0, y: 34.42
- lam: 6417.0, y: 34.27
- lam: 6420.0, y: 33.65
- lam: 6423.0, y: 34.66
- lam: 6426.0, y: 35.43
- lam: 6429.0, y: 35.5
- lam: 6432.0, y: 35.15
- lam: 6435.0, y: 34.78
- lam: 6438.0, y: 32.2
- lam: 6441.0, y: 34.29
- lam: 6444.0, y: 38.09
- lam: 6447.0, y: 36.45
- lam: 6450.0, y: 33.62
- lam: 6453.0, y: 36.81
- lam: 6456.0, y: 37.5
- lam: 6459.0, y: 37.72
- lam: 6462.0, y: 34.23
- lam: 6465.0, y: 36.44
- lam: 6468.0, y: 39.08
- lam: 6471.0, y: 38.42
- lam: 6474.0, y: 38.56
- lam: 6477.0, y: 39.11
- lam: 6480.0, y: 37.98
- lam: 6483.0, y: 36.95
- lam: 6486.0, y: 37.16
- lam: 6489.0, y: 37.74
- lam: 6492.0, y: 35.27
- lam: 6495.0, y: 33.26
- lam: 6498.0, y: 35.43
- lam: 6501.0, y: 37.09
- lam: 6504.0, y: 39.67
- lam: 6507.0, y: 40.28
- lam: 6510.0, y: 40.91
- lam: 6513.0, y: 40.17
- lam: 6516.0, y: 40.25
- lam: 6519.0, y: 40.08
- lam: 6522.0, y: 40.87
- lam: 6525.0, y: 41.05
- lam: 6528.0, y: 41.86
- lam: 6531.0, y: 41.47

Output 1.70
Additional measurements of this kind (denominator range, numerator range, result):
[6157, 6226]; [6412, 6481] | 1.75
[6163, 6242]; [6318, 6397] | 1.48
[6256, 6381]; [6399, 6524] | 1.35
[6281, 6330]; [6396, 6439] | 1.27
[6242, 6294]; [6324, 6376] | 1.37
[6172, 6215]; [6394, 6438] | 1.58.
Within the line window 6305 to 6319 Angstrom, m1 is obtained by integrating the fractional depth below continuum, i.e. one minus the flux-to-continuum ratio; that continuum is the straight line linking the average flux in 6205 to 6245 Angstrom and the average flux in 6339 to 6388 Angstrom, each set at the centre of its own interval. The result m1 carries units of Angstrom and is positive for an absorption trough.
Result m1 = -1.1 Angstrom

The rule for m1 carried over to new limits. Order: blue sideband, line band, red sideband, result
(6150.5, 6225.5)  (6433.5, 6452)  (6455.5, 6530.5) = 0.4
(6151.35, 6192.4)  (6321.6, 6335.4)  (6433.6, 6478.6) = 0.0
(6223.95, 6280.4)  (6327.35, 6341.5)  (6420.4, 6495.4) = -1.9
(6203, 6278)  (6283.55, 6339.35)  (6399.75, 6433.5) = -3.4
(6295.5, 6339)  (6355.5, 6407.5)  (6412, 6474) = 2.6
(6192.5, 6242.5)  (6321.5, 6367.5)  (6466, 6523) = -3.6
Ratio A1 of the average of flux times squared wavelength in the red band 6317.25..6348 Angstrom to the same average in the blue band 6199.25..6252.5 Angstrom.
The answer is 1.5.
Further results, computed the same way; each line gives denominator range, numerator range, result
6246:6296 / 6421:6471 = 1.59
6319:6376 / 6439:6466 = 1.19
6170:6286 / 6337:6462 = 1.56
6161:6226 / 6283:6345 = 1.35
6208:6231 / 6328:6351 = 1.60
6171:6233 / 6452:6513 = 1.85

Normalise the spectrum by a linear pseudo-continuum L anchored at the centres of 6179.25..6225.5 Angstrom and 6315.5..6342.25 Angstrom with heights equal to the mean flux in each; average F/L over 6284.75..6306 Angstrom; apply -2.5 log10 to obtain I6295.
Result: 0.08 mag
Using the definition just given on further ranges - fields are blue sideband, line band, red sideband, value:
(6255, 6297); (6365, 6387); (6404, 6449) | 0.05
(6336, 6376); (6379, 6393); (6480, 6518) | 0.15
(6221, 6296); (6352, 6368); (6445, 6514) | -0.06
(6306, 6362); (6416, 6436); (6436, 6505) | 0.00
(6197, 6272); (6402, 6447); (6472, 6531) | -0.04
